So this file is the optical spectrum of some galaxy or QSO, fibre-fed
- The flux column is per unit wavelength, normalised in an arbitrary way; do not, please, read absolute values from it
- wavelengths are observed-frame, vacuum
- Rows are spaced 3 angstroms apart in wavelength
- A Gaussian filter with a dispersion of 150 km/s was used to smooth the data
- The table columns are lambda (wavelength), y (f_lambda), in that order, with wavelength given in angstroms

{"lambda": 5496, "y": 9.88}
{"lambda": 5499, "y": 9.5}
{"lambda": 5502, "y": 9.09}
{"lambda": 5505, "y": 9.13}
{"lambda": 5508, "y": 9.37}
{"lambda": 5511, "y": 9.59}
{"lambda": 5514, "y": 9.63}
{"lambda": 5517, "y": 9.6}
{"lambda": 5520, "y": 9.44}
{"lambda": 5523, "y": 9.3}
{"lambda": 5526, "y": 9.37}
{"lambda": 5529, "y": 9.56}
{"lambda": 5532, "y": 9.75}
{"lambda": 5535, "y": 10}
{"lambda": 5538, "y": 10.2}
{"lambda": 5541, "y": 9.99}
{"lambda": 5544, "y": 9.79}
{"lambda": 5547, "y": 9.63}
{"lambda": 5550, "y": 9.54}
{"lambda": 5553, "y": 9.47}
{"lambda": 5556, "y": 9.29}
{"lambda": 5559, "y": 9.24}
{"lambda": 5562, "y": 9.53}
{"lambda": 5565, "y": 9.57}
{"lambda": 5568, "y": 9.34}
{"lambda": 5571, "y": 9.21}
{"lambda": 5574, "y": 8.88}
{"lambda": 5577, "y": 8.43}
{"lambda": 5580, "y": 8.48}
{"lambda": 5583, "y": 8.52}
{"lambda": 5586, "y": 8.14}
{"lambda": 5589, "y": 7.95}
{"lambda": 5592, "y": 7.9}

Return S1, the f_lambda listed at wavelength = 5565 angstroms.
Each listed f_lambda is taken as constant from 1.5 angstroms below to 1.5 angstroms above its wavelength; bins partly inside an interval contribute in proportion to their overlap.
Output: 9.57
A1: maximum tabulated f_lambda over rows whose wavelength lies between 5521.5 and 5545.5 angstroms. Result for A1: 10.2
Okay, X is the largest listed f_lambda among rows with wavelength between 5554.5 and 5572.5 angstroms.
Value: 9.57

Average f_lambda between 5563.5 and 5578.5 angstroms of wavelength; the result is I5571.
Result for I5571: 9.09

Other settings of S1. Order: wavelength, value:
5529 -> 9.56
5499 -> 9.5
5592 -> 7.9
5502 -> 9.09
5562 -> 9.53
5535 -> 10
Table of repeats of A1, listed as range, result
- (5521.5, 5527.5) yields 9.37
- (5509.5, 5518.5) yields 9.63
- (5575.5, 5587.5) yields 8.52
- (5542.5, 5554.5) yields 9.79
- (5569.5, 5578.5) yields 9.21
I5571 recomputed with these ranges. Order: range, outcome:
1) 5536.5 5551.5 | 9.83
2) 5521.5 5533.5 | 9.49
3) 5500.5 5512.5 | 9.29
